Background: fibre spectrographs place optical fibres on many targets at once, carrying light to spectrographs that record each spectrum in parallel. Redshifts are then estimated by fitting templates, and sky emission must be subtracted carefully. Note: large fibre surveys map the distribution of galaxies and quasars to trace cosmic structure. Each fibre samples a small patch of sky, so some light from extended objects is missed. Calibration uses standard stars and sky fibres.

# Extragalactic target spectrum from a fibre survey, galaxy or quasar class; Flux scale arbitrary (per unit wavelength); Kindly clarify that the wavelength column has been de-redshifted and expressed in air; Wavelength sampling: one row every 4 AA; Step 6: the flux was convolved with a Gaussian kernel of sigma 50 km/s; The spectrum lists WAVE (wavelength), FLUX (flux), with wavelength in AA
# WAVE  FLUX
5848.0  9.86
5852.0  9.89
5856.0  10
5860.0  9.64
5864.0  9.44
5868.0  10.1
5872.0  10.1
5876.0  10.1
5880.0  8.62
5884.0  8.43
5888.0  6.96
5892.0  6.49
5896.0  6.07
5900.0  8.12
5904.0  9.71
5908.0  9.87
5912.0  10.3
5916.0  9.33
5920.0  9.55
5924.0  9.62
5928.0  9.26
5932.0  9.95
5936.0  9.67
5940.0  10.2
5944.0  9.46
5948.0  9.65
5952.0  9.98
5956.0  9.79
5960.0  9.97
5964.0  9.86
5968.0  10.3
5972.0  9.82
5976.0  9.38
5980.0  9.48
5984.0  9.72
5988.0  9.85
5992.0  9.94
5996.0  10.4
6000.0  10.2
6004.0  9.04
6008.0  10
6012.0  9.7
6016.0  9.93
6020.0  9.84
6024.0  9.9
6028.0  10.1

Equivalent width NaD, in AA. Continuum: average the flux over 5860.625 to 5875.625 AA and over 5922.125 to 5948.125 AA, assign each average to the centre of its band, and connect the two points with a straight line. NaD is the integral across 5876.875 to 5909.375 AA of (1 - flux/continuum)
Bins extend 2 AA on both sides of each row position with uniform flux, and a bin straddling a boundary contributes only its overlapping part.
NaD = 5.8 AA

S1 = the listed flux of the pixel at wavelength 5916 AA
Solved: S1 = 9.33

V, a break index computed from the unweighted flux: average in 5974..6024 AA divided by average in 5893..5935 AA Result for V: 1.07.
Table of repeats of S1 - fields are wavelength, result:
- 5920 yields 9.55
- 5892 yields 6.49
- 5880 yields 8.62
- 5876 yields 10.1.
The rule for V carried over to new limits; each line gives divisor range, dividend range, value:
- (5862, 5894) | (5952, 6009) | 1.12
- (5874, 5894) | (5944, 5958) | 1.20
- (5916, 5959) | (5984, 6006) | 1.02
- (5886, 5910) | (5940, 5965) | 1.25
